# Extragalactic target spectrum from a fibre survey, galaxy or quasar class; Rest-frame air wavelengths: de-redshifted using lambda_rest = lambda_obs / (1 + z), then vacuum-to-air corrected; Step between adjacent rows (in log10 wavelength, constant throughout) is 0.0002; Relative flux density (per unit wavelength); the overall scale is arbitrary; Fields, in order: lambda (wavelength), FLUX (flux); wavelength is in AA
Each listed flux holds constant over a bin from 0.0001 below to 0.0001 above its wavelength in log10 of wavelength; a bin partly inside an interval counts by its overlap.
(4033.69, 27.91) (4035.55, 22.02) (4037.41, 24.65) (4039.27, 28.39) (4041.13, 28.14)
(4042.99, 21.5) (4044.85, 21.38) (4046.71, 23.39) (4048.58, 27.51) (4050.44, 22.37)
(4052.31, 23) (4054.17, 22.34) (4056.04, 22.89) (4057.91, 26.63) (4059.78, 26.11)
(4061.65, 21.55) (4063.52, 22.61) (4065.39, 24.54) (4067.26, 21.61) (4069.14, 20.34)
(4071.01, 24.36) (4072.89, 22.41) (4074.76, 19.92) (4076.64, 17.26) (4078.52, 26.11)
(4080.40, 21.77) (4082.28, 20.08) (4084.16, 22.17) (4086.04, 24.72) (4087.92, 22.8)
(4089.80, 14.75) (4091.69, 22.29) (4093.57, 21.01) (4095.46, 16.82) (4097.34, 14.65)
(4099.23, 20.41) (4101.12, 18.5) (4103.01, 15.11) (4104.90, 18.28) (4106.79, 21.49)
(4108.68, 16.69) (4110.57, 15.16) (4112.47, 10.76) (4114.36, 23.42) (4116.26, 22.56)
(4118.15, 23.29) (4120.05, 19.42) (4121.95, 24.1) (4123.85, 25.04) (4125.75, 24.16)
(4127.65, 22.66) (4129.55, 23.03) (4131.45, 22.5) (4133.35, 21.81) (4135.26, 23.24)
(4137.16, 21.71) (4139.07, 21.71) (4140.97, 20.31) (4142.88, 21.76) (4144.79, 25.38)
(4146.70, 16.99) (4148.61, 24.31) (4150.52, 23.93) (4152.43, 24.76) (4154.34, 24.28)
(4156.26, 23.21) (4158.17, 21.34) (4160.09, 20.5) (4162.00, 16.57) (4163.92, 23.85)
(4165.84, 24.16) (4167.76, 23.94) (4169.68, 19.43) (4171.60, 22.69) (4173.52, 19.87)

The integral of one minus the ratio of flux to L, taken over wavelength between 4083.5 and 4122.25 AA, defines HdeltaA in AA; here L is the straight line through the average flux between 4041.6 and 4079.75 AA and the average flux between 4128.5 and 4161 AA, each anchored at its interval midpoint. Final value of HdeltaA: 5.68 AA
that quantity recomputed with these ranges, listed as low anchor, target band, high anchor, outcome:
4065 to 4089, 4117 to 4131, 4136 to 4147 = -0.9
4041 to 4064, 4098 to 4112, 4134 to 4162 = 3.2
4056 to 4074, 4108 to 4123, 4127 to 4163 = 2.0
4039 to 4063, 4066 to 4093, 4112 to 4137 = 2.2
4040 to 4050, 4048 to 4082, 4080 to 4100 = -0.6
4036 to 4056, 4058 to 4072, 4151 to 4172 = 0.4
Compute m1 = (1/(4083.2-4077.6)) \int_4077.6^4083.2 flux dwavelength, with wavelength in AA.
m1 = 22.6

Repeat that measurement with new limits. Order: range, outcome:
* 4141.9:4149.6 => 22.1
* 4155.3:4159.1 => 22.3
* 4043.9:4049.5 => 24.1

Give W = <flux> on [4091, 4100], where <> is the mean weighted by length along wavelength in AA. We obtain 18.9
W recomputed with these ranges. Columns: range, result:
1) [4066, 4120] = 20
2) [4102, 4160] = 21.4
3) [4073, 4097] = 20.7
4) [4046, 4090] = 22.7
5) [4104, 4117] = 18.3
